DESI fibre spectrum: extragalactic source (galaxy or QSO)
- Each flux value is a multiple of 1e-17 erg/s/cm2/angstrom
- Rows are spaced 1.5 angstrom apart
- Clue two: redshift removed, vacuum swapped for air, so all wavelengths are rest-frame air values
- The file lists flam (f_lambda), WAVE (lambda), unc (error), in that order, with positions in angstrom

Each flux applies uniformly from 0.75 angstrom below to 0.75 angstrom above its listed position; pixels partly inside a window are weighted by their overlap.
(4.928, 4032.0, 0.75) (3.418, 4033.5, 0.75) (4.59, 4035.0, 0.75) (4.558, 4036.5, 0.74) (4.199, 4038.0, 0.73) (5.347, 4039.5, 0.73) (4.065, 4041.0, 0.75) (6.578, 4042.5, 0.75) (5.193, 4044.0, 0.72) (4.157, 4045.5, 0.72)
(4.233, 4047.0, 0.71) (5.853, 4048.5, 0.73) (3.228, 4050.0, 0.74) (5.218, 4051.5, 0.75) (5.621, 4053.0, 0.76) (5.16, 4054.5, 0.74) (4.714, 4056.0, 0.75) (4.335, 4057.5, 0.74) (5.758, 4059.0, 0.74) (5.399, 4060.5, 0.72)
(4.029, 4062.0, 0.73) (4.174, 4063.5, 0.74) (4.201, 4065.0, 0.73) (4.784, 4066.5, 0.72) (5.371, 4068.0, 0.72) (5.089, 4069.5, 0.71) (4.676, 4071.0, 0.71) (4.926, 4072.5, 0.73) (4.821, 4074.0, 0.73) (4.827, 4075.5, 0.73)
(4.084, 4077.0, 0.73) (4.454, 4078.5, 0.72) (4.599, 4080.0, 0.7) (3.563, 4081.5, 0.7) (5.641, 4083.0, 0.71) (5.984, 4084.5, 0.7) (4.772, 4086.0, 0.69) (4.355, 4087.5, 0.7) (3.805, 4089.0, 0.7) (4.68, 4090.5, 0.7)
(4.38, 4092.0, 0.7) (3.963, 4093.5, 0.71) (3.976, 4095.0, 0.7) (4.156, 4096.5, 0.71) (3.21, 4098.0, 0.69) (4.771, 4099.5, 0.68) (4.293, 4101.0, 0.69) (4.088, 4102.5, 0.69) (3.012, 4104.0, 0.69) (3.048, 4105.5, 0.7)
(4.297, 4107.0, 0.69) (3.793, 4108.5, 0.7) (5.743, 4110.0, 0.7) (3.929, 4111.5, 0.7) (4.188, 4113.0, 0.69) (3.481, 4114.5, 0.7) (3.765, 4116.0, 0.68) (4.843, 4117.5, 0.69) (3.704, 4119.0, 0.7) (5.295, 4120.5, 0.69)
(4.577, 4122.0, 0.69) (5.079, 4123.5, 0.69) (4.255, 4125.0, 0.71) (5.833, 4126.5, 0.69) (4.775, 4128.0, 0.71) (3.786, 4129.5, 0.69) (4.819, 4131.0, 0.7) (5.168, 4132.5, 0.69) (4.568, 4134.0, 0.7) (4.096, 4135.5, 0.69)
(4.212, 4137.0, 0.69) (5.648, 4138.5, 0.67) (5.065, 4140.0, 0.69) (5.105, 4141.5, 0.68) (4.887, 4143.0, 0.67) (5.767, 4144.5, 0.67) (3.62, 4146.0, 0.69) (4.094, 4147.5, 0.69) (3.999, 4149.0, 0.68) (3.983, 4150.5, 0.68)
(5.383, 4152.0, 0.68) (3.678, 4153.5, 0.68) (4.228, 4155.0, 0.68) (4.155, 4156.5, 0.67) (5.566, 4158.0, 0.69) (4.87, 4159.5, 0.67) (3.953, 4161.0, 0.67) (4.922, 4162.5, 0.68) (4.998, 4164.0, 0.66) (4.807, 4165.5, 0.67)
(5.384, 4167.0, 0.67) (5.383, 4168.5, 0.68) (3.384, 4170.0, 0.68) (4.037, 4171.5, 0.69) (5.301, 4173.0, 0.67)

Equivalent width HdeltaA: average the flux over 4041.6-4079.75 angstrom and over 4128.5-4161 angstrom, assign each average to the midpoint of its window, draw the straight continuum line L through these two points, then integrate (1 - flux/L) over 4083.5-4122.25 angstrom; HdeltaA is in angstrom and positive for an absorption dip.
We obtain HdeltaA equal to 3.9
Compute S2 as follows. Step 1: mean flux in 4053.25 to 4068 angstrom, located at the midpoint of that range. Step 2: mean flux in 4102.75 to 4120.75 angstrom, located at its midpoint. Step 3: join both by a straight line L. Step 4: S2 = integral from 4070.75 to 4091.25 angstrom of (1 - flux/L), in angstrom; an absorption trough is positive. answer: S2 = -0.7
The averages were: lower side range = 4.79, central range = 4.66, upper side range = 4.06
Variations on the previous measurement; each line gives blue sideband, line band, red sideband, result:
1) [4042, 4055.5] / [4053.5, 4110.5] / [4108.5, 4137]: 3.4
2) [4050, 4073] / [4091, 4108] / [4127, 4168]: 3.0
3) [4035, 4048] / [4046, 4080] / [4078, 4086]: 0.5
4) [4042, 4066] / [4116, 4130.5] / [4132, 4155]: 0.1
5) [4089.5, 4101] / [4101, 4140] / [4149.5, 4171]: -0.6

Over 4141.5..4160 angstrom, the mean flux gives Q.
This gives 4.54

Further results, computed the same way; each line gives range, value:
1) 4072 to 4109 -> 4.3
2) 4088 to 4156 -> 4.38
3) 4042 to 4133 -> 4.56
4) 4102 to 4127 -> 4.28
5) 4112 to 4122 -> 4.23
